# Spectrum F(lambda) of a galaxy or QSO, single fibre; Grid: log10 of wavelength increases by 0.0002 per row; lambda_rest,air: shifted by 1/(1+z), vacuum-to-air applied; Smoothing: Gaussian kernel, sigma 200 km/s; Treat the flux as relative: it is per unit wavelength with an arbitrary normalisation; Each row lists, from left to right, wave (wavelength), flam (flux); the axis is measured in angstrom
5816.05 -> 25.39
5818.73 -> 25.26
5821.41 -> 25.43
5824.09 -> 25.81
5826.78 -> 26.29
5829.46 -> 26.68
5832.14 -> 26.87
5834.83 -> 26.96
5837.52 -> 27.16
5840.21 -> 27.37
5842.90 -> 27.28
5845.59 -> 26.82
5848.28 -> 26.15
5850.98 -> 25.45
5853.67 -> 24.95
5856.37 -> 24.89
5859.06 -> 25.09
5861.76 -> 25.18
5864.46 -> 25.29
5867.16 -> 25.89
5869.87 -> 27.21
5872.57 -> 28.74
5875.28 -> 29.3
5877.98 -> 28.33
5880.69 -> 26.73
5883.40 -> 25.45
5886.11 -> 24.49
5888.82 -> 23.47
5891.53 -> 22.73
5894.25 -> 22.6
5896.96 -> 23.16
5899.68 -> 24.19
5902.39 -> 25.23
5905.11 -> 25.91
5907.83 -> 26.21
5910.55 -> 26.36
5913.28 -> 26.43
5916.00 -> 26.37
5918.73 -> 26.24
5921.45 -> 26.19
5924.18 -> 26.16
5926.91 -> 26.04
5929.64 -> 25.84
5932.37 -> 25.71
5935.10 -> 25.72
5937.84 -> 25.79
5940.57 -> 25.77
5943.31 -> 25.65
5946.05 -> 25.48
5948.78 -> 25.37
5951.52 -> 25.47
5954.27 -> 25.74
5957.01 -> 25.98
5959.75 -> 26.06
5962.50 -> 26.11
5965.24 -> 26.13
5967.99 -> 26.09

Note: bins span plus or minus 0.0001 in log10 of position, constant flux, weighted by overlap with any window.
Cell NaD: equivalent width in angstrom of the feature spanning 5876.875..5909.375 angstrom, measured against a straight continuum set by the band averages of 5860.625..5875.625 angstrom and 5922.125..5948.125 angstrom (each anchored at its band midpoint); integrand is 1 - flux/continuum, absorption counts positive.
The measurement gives 1.9 angstrom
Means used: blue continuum 26.8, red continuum 25.8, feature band 24.9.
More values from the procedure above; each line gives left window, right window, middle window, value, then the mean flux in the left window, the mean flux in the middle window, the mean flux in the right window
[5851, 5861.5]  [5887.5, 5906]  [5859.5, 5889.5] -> -2.3 angstrom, 25.1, 26.4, 23.9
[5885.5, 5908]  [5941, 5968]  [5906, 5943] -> -1.7 angstrom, 24.1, 26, 25.8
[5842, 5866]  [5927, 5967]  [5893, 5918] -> 0.5 angstrom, 25.7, 25.2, 25.8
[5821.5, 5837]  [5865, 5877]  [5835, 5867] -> 1.3 angstrom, 26.5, 26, 27.6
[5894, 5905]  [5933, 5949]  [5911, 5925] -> -0.8 angstrom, 24.2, 26.3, 25.7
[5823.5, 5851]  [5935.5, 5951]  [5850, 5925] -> 1.5 angstrom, 26.7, 25.7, 25.6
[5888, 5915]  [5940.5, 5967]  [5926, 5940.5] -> -0.3 angstrom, 24.7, 25.8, 25.8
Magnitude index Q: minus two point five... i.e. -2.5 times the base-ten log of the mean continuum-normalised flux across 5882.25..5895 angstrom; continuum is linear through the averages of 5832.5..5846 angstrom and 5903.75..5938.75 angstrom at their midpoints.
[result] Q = 0.12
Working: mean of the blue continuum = 27.1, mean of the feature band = 23.8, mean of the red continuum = 26.1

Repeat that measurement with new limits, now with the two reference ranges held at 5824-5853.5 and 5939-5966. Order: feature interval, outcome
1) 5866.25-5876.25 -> -0.06 mag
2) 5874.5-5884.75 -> -0.04 mag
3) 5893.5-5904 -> 0.10 mag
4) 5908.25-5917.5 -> -0.01 mag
